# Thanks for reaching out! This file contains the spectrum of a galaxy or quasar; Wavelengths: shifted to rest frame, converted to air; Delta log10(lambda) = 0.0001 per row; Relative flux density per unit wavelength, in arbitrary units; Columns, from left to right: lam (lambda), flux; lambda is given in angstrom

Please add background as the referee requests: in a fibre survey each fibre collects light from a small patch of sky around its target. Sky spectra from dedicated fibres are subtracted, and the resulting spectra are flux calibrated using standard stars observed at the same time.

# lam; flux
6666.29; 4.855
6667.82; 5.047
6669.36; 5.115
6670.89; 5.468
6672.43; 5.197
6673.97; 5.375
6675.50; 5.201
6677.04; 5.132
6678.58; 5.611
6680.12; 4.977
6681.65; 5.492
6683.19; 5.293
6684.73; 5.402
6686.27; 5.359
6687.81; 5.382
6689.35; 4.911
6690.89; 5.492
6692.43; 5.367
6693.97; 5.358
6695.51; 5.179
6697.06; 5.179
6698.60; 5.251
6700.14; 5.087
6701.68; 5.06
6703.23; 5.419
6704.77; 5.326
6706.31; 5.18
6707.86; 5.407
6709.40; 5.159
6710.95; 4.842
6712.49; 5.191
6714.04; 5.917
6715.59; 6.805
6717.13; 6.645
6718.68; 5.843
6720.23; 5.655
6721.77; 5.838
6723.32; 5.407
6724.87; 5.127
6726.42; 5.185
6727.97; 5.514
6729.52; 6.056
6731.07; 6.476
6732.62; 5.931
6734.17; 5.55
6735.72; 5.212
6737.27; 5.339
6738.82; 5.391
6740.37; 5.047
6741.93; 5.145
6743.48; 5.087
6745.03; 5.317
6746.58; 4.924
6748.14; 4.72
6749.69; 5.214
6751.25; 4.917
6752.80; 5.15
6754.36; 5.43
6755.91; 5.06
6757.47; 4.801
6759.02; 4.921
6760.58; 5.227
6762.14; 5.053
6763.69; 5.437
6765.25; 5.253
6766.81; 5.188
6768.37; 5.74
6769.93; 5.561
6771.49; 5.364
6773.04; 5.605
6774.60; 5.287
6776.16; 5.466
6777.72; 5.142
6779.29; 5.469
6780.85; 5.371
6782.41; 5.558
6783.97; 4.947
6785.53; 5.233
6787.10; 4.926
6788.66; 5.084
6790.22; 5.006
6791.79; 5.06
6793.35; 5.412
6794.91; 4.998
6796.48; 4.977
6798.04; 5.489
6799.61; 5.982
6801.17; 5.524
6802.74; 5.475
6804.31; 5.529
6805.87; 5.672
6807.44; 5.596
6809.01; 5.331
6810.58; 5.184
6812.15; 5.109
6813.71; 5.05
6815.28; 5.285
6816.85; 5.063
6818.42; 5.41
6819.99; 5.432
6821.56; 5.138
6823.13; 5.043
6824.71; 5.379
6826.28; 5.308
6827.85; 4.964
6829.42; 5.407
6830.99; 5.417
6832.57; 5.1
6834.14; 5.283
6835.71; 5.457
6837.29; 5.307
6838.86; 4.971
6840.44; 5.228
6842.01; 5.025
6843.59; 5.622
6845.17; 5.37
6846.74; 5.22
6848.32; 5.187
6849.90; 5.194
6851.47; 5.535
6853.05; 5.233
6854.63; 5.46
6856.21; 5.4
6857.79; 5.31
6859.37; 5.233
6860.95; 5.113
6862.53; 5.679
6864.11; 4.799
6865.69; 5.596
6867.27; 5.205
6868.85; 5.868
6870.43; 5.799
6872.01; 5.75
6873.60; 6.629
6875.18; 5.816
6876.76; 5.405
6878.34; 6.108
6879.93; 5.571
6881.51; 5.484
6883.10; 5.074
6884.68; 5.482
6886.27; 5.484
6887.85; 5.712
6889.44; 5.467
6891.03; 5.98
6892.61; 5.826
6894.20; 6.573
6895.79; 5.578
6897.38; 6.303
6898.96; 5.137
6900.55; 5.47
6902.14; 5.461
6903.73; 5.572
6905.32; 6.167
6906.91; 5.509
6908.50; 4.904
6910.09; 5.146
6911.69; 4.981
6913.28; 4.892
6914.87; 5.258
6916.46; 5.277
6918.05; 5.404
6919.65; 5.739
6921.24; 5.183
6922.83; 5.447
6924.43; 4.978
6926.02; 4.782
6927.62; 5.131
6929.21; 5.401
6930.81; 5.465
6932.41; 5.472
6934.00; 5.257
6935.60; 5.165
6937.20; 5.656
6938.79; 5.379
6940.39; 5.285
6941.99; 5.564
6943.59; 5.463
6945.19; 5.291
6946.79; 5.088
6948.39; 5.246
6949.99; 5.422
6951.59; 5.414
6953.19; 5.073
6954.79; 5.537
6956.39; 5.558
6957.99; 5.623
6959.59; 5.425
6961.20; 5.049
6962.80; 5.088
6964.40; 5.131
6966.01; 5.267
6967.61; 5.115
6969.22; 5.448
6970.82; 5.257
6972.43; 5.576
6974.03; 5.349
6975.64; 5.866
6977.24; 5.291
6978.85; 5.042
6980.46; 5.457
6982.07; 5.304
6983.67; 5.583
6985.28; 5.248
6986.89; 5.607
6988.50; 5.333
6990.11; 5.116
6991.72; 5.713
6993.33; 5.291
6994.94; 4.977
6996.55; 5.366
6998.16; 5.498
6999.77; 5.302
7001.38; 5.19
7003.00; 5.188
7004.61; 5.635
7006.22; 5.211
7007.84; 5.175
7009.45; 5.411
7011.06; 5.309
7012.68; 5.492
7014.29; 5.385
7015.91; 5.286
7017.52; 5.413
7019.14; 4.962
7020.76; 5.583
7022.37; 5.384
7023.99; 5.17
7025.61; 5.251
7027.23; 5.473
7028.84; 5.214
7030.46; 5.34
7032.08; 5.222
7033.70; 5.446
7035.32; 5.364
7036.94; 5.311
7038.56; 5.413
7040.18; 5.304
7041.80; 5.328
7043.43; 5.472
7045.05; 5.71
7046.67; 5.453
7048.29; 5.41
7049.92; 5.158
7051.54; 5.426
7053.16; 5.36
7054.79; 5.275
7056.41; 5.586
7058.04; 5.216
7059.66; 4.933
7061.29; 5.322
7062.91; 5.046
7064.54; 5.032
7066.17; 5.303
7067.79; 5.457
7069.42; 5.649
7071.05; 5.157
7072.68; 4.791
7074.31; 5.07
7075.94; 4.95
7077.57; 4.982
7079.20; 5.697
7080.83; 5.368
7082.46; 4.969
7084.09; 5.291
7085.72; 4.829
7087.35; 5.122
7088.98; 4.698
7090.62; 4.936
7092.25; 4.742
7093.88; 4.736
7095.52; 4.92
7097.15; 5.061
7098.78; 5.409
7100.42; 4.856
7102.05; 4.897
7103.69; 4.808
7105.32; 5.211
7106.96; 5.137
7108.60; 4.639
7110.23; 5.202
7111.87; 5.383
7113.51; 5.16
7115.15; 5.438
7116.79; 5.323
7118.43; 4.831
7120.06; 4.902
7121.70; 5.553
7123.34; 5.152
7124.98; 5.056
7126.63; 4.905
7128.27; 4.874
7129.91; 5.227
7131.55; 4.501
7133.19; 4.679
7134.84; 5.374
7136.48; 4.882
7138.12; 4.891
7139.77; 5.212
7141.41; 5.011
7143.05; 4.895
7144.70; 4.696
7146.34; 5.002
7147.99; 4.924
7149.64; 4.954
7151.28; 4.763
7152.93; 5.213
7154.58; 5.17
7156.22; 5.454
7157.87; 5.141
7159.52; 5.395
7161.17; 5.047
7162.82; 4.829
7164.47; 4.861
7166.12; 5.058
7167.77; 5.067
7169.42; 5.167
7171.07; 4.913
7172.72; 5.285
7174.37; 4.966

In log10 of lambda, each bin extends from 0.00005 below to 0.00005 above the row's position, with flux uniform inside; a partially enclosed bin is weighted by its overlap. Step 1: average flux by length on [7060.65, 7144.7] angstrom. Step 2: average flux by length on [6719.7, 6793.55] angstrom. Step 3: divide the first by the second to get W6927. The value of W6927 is 0.95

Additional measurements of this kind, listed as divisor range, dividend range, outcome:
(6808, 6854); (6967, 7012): 1.02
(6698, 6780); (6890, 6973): 1.00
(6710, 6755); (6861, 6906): 1.04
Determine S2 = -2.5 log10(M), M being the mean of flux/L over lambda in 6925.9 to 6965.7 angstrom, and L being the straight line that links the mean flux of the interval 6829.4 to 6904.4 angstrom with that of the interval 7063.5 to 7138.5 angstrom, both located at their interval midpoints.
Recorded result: 0.01 mag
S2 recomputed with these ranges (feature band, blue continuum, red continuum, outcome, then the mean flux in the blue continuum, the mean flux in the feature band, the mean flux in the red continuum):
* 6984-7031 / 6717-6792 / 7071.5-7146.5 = -0.04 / 5.33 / 5.33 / 5.03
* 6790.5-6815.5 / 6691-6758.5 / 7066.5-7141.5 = -0.01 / 5.39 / 5.35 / 5.07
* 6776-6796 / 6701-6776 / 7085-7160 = 0.03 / 5.39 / 5.19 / 5.02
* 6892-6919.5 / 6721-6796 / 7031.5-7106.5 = -0.05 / 5.29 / 5.5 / 5.19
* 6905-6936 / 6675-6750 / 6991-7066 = 0.02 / 5.4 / 5.27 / 5.33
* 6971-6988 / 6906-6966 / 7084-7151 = -0.04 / 5.29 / 5.42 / 5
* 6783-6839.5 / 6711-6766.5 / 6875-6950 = 0.03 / 5.41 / 5.27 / 5.44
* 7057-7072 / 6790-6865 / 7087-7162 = -0.03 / 5.29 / 5.24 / 5.03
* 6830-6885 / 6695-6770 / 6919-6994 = -0.01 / 5.37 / 5.43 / 5.34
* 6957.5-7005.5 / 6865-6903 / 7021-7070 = 0.03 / 5.7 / 5.34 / 5.34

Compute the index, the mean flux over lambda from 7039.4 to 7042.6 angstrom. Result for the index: 5.32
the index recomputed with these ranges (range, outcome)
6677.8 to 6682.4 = 5.36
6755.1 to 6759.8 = 4.94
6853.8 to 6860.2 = 5.34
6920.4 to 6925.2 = 5.21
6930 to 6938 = 5.4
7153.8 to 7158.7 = 5.26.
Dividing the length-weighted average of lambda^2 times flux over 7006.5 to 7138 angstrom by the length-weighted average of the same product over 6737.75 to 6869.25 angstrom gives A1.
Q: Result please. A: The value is 1.06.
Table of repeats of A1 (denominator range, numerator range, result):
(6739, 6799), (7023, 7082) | 1.10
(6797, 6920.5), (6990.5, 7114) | 1.02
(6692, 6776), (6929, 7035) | 1.07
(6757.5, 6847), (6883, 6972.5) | 1.06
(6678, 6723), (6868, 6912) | 1.10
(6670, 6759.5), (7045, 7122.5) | 1.07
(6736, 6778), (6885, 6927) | 1.09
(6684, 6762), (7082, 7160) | 1.05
